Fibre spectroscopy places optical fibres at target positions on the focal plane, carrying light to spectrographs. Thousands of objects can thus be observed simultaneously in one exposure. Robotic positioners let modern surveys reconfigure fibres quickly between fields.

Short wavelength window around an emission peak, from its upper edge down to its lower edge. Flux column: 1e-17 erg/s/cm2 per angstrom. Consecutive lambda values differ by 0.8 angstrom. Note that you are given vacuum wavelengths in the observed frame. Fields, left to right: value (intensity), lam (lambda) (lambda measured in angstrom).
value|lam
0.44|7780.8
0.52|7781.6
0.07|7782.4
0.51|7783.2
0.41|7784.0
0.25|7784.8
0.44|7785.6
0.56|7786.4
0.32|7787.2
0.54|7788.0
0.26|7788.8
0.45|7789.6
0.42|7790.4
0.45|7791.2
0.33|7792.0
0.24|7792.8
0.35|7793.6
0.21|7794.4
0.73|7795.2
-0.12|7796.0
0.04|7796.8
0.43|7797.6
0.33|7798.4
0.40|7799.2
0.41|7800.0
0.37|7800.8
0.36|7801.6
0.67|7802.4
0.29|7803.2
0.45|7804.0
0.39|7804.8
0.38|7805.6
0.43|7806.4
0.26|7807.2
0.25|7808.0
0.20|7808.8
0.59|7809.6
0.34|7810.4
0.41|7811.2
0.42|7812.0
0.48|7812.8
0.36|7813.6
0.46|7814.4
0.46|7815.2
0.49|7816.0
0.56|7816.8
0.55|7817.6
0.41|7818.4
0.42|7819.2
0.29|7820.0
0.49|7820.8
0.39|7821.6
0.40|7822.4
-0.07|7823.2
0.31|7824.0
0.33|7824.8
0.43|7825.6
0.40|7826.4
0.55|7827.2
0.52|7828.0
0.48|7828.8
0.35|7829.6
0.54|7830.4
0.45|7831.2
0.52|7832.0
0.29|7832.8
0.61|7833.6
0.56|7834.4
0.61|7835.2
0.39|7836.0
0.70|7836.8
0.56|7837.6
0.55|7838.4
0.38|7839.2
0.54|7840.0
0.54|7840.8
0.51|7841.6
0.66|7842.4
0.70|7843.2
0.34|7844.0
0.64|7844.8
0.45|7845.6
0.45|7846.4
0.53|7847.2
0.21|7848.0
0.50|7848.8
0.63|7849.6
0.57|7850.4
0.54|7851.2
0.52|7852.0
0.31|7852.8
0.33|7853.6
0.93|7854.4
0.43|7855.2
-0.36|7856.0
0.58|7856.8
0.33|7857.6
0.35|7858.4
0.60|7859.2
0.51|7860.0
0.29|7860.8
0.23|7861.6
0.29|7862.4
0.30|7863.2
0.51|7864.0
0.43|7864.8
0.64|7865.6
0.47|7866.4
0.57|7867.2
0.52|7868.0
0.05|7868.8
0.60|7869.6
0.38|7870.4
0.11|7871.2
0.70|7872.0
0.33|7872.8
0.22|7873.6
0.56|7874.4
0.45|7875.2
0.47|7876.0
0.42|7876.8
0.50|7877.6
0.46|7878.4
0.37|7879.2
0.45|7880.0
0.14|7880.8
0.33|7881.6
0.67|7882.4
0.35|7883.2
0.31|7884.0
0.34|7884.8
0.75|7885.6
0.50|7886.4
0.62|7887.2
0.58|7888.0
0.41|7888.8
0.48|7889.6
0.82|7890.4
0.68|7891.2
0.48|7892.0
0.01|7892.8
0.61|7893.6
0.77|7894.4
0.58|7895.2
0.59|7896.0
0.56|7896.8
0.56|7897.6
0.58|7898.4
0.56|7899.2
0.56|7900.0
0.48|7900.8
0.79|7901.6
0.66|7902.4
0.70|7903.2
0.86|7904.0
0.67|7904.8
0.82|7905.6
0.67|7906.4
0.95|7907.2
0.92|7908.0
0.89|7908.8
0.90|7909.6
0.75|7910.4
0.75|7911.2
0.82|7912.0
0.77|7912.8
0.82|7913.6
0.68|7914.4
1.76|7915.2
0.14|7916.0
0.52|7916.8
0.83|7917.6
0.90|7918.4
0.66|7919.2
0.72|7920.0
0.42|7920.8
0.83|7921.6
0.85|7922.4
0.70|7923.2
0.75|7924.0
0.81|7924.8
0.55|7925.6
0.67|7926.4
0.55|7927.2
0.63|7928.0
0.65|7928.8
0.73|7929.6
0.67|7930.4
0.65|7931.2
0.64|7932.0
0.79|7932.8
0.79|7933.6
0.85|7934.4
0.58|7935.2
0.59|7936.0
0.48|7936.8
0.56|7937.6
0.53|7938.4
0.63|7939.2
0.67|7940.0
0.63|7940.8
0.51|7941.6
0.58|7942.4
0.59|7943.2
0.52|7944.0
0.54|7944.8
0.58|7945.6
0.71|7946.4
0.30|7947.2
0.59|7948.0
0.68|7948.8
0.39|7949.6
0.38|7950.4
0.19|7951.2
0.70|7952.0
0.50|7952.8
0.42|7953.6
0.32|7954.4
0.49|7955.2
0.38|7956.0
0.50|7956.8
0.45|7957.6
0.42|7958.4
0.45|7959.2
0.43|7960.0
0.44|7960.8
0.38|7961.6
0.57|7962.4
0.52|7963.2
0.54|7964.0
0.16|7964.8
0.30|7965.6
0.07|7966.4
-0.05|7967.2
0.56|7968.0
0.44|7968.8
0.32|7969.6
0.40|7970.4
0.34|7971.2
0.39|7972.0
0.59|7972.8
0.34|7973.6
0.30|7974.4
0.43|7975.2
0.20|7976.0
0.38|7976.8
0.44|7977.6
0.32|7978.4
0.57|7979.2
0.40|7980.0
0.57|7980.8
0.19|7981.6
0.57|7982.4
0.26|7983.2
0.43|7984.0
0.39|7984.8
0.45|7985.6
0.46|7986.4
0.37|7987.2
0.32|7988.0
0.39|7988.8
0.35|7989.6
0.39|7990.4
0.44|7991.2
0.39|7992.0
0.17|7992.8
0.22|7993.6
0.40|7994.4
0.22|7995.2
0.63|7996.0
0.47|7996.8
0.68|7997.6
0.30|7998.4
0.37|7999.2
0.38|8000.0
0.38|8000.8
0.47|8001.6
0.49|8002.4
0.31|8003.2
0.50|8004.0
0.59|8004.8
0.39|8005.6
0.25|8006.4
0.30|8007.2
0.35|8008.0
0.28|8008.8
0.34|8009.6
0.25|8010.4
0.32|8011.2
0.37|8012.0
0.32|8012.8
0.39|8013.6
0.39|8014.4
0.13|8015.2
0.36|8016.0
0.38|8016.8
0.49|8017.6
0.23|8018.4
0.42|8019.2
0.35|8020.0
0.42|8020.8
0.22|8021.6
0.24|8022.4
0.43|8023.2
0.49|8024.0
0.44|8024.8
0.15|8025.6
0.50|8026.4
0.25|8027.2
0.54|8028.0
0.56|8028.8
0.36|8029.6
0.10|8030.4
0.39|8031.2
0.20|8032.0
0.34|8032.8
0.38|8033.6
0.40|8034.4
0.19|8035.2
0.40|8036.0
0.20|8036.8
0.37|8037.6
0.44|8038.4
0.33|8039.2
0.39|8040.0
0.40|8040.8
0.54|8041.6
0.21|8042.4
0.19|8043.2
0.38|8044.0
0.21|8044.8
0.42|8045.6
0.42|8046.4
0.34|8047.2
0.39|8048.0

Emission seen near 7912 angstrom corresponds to C III] 1909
